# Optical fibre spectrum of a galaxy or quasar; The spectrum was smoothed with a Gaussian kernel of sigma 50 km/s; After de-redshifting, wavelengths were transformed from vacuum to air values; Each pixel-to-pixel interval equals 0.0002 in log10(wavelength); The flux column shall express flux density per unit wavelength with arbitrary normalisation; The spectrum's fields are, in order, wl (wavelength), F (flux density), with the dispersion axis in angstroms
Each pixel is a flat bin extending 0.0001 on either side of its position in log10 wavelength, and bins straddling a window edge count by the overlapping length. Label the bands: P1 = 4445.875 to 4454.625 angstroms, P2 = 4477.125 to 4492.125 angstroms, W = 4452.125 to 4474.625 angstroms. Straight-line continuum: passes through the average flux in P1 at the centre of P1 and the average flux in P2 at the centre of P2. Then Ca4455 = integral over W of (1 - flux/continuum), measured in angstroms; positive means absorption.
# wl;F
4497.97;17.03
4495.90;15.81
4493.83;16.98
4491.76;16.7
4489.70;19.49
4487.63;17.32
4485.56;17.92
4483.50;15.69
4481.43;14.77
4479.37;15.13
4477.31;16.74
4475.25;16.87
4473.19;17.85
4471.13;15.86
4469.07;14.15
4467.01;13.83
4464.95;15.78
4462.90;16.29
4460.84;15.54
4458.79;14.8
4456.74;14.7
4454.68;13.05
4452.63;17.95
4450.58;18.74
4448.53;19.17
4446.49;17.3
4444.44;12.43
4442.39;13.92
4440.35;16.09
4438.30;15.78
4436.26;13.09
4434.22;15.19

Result 2.5 angstroms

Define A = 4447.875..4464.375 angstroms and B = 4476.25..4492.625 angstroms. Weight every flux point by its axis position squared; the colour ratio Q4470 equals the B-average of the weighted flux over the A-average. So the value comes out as 1.05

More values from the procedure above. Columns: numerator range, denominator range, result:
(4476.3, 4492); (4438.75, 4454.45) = 1.04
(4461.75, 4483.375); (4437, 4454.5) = 0.98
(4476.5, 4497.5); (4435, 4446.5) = 1.17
